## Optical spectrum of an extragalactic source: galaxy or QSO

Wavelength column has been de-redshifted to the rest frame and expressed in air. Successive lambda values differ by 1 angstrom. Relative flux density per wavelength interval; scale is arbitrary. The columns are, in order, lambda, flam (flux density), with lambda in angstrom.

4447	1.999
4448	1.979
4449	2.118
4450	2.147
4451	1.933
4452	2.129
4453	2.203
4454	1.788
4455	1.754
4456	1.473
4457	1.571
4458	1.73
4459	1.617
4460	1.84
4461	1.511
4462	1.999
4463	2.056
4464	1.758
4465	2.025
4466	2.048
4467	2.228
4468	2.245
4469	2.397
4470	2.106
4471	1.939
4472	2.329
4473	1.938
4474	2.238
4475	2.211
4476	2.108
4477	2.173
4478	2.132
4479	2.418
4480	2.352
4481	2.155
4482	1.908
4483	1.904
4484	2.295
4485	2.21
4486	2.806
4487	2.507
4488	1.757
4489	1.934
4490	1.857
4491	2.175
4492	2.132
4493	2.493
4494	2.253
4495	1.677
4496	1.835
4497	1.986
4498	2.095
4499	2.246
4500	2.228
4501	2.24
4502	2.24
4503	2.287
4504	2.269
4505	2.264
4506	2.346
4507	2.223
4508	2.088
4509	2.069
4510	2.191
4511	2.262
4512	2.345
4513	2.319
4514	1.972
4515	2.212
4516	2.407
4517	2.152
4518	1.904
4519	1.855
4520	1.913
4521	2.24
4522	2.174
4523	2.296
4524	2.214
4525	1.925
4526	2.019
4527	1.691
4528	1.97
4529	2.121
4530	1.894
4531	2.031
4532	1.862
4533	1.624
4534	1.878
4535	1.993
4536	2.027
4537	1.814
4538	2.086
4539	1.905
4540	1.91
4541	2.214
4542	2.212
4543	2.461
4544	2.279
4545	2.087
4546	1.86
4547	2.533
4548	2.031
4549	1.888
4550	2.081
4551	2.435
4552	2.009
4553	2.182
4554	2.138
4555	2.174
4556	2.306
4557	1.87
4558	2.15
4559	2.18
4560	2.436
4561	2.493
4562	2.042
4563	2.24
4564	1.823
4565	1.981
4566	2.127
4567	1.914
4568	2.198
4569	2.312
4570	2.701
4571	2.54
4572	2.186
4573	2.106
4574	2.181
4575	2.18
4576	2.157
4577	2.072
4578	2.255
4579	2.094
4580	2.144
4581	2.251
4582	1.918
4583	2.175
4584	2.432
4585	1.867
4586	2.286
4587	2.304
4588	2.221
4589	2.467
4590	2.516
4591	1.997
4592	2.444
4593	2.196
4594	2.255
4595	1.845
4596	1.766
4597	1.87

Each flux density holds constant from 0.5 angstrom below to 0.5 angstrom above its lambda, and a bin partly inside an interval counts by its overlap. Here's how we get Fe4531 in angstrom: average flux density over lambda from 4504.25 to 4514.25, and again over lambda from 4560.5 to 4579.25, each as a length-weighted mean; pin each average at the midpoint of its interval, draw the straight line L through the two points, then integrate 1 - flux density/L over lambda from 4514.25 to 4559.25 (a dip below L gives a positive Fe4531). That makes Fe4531 2.74 angstrom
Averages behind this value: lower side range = 2.22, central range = 2.07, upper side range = 2.19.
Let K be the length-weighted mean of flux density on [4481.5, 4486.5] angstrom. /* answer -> 2.22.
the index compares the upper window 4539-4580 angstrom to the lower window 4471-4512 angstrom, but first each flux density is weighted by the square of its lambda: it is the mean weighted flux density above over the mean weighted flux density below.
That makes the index 1.0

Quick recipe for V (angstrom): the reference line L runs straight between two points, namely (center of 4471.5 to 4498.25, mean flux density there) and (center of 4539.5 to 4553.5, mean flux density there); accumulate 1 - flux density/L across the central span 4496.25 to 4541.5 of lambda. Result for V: 1.3 angstrom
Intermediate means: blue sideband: 2.14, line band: 2.09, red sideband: 2.16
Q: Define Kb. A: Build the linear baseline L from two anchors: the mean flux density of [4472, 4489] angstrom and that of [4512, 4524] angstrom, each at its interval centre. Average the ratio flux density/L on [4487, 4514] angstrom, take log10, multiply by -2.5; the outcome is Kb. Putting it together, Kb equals 0.01 mag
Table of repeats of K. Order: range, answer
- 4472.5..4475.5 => 2.13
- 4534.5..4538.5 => 1.98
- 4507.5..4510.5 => 2.12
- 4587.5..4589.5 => 2.34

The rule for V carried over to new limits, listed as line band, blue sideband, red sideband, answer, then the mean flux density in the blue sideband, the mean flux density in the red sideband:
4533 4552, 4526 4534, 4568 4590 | -0.9 angstrom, 1.89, 2.24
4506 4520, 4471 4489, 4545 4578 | 0.2 angstrom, 2.19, 2.17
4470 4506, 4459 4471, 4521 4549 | -2.7 angstrom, 2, 2.04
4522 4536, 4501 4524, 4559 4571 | 1.4 angstrom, 2.18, 2.22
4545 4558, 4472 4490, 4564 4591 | 0.4 angstrom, 2.17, 2.2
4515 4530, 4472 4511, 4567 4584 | 0.8 angstrom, 2.17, 2.21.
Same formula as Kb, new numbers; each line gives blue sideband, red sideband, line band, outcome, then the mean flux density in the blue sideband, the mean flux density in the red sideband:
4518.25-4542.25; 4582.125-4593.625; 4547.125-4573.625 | -0.03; 1.99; 2.25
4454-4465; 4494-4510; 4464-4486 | -0.15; 1.75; 2.14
